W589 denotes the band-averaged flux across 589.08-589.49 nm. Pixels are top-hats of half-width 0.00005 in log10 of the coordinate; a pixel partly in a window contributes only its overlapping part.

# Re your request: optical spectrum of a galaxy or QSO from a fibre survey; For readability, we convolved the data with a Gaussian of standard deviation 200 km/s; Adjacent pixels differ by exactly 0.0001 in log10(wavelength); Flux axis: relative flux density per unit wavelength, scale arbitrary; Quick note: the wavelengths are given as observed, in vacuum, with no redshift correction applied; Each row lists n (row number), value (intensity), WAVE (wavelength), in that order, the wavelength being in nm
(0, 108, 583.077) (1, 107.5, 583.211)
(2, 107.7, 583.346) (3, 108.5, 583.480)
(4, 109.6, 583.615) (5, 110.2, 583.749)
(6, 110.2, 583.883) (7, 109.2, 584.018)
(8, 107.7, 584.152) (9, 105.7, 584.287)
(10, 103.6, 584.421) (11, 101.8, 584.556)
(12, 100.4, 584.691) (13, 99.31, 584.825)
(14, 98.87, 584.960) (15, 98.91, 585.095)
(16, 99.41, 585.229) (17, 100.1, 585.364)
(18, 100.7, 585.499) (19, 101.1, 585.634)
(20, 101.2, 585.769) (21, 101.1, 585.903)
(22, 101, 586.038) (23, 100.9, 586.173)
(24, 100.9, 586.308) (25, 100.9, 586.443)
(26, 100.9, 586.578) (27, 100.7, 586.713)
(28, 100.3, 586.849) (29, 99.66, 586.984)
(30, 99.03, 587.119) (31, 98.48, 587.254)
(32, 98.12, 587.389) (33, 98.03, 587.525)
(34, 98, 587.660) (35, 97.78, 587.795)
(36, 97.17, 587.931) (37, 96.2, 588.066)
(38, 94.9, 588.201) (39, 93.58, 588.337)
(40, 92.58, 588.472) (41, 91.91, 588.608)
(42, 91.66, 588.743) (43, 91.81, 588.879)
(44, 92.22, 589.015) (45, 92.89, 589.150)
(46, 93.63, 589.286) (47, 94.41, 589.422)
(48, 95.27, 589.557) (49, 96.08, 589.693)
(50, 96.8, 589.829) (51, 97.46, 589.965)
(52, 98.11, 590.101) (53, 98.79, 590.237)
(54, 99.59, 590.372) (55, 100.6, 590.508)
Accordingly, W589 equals 93.8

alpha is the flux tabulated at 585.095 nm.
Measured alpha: 98.91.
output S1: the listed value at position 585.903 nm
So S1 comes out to 101.1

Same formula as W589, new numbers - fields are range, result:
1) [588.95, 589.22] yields 92.7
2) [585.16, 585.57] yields 100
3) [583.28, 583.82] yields 109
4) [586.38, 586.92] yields 101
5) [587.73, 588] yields 97.4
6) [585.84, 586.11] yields 101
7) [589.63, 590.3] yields 97.4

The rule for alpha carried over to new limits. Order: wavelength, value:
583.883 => 110.2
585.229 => 99.41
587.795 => 97.78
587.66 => 98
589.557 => 95.27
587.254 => 98.48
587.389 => 98.12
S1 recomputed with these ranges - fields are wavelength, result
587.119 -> 99.03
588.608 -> 91.91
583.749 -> 110.2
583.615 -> 109.6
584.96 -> 98.87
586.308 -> 100.9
